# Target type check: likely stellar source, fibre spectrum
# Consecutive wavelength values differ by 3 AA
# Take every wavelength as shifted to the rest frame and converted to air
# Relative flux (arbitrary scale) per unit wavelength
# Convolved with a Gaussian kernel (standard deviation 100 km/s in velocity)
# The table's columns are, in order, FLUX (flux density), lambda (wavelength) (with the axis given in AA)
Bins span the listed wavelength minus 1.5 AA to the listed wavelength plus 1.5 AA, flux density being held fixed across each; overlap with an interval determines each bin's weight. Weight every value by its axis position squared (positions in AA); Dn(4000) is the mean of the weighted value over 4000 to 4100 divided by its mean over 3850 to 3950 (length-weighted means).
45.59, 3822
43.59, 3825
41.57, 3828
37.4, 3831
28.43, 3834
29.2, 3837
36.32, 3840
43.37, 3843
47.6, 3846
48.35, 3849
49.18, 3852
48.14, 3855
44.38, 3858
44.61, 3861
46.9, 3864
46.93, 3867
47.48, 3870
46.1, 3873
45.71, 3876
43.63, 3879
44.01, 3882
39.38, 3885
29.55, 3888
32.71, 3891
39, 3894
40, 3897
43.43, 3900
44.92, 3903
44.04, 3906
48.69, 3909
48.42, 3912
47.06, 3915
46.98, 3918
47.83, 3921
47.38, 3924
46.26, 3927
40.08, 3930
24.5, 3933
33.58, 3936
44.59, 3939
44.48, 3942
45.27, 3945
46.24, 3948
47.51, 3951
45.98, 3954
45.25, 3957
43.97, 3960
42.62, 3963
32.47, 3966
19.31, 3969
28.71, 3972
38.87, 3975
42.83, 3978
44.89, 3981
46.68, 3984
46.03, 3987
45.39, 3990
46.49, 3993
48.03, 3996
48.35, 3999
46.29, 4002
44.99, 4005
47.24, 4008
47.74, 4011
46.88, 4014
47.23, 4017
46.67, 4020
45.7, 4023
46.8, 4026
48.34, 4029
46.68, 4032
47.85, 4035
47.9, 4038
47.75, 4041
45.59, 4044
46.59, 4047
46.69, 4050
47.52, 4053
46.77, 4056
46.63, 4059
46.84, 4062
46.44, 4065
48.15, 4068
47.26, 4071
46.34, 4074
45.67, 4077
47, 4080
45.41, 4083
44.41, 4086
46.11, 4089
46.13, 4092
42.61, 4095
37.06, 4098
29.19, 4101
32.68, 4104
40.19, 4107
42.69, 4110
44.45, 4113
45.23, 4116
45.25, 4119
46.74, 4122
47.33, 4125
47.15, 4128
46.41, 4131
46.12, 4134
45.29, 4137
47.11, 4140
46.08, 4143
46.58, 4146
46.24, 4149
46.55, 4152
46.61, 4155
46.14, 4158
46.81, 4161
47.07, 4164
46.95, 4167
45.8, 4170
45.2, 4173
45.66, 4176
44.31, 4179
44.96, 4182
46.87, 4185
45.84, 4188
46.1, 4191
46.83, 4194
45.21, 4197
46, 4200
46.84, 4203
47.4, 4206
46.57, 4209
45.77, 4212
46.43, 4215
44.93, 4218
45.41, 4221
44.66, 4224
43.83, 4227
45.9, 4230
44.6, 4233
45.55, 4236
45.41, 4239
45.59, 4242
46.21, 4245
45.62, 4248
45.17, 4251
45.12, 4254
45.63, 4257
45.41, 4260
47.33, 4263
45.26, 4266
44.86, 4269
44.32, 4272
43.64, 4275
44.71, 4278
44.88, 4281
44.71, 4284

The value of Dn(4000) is 1.15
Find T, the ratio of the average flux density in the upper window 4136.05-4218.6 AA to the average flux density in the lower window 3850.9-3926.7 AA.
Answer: 1.0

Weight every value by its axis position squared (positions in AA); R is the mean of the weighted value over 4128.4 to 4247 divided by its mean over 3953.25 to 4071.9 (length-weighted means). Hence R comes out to 1.12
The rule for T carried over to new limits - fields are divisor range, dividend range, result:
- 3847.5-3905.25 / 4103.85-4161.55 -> 1.04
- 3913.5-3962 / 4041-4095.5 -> 1.06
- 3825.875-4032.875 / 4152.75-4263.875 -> 1.06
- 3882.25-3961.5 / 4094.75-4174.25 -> 1.04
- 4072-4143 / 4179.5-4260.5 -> 1.04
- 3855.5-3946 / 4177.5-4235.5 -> 1.06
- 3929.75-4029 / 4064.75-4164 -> 1.04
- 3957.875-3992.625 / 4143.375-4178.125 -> 1.17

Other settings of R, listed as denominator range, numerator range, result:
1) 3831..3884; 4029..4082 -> 1.20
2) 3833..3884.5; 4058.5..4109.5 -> 1.11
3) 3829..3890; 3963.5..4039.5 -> 1.12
